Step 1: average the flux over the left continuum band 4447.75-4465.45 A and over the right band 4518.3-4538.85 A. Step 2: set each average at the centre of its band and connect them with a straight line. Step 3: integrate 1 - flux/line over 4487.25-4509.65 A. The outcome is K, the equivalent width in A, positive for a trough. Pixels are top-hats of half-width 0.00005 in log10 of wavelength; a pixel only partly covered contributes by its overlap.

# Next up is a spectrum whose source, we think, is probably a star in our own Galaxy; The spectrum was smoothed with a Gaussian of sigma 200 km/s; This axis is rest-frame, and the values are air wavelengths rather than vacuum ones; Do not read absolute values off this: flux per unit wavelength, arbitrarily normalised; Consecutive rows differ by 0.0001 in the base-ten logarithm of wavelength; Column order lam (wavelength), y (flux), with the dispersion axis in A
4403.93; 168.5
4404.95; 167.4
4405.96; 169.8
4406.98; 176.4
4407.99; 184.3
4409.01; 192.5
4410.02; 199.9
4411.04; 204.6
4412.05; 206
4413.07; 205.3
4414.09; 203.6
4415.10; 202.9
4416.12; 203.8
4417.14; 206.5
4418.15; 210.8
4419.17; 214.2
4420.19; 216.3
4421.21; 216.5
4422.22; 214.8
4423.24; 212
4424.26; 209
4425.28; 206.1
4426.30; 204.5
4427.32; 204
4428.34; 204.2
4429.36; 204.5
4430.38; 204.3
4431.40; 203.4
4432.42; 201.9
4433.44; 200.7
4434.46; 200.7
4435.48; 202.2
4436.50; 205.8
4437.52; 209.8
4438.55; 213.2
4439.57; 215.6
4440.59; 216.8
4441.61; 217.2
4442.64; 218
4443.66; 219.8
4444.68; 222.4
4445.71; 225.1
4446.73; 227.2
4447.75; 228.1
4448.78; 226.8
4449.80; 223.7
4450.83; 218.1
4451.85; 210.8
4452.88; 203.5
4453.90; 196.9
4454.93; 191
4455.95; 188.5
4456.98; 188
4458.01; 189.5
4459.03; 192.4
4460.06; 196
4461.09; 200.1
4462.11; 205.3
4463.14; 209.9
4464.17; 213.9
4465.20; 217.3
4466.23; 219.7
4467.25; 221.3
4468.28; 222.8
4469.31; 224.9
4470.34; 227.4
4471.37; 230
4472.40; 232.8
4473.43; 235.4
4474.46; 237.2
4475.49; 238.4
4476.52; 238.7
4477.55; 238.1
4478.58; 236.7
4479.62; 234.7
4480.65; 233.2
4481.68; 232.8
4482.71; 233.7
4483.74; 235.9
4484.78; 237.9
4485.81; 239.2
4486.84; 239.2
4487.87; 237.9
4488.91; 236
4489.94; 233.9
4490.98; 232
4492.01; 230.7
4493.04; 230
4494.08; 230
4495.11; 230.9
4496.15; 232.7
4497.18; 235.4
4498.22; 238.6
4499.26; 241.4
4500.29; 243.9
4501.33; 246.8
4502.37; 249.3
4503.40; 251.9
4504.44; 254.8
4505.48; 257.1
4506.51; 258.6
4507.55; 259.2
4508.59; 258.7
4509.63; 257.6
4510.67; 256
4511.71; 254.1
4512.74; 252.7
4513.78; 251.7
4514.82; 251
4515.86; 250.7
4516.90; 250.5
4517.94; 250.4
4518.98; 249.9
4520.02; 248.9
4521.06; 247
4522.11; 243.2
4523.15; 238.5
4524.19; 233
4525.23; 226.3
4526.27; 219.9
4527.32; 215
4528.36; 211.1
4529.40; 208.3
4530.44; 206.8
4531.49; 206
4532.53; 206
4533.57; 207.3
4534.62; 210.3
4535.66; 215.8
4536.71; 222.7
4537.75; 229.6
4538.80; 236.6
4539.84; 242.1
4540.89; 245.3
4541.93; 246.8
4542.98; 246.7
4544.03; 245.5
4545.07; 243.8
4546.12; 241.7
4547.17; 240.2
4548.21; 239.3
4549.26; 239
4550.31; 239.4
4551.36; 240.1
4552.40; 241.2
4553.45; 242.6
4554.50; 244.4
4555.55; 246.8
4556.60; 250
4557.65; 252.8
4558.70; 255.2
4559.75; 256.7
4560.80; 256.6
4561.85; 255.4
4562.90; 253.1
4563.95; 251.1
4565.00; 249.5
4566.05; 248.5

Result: -2.8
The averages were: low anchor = 205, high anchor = 224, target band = 243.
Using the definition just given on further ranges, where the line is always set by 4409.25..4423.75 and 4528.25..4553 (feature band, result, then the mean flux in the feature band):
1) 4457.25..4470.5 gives 0.40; 210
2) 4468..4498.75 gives -1.96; 234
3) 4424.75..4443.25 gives 0.33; 207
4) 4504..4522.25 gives -2.26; 253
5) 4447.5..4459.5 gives 0.58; 204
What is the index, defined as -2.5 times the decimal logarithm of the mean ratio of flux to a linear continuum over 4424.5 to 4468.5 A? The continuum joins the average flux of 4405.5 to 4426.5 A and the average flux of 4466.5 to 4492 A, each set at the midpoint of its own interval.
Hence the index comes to 0.04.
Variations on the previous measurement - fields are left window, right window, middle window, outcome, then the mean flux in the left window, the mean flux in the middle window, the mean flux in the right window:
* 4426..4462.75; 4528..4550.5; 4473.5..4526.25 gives -0.10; 208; 242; 229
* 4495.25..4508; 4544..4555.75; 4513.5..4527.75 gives 0.02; 247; 241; 242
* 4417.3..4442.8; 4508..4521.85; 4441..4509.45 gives 0.02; 209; 228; 252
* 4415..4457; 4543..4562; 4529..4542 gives 0.09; 210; 221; 246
